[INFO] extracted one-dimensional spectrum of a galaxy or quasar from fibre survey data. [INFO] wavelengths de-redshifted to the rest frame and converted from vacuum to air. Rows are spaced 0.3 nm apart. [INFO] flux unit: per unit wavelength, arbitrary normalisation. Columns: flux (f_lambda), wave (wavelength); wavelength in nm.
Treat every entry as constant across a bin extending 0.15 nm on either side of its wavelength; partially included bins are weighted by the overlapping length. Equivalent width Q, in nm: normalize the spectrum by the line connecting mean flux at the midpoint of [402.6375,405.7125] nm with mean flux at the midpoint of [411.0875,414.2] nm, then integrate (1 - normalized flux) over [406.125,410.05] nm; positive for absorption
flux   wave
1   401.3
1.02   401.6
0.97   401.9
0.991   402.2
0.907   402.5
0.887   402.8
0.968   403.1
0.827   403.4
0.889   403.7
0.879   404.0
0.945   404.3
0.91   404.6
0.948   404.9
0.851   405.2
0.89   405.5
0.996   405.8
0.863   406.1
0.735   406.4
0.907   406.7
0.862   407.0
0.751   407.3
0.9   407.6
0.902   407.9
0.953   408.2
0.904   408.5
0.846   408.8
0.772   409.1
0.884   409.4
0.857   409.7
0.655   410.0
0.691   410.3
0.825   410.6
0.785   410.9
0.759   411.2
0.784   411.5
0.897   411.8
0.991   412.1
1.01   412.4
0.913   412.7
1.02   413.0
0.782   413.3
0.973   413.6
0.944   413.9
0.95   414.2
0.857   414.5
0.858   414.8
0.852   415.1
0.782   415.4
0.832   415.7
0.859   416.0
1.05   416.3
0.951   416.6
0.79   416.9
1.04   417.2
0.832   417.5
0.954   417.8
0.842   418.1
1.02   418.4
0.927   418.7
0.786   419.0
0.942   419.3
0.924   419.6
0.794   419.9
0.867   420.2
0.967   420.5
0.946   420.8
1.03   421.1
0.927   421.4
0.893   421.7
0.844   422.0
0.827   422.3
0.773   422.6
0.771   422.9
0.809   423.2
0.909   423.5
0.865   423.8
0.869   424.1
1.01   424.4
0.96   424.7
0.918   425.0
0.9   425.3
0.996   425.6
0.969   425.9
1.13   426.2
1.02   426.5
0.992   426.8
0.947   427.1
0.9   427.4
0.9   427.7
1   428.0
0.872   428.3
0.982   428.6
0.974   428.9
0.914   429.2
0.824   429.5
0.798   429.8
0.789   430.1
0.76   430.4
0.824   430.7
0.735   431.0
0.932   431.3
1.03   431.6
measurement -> 0.26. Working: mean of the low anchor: 0.901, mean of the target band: 0.846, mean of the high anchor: 0.911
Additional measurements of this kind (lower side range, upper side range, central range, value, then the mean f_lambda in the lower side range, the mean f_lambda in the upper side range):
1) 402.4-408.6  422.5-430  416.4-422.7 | 0.06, 0.889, 0.92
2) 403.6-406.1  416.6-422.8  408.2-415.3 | 0.33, 0.911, 0.897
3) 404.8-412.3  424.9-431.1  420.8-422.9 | 0.03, 0.849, 0.913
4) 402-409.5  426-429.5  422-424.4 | 0.26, 0.887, 0.96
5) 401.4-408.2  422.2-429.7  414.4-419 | 0.10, 0.902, 0.921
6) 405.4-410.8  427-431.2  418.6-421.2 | -0.14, 0.843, 0.873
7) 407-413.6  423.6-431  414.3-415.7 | 0.05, 0.854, 0.918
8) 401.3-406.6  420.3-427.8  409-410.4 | 0.22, 0.913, 0.923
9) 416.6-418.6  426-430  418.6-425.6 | 0.27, 0.916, 0.941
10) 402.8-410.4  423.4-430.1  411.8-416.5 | -0.11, 0.865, 0.935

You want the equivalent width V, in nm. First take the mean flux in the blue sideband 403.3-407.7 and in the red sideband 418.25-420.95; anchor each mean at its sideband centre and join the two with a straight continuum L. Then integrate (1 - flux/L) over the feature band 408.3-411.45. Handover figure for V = 0.31 nm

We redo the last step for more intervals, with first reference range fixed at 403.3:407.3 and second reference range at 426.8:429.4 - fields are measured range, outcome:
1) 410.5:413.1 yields 0.032 nm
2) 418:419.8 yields 0.017 nm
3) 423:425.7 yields 0.049 nm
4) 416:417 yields -0.020 nm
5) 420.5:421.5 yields -0.054 nm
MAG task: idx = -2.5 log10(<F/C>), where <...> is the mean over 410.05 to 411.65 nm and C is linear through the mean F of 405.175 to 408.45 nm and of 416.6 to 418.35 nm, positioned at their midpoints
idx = 0.16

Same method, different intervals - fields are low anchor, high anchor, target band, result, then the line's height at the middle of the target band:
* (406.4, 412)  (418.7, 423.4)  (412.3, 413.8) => -0.11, 0.844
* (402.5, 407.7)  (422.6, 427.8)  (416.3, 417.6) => -0.02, 0.91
